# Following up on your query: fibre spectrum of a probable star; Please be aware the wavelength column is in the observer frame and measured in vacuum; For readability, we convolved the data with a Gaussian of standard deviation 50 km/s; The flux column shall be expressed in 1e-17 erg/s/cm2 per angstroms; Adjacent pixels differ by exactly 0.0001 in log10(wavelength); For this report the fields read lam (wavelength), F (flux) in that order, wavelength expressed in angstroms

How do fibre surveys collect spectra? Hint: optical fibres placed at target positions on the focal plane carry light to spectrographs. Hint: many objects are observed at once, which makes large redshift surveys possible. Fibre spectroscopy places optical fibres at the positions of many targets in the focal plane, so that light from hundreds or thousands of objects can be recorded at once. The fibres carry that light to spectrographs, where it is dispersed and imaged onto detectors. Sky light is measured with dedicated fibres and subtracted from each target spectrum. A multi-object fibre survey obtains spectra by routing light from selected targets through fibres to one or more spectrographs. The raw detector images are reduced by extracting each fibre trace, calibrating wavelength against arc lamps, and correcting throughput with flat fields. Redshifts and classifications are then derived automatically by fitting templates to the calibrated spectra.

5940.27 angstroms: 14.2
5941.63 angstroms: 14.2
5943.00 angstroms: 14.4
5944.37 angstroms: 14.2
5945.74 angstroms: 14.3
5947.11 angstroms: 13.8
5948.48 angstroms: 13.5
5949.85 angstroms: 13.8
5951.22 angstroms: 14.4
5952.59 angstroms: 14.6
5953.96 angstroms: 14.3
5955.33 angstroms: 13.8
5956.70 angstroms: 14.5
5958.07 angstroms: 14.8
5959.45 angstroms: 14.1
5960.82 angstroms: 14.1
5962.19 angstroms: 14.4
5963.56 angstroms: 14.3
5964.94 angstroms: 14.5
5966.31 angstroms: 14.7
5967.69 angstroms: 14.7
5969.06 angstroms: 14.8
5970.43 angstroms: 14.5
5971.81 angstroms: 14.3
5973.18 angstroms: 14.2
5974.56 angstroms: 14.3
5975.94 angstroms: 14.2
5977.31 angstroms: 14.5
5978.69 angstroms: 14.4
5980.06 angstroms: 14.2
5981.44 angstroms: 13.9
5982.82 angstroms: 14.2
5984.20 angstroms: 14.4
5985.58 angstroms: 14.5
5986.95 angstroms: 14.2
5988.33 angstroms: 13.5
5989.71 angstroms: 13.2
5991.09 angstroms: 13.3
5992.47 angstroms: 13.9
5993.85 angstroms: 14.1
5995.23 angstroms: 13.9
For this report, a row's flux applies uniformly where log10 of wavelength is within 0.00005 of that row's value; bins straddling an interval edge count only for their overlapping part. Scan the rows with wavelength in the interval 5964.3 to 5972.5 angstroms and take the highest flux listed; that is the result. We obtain 14.8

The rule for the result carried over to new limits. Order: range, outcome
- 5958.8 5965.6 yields 14.5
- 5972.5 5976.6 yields 14.3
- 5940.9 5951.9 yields 14.4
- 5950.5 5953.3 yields 14.6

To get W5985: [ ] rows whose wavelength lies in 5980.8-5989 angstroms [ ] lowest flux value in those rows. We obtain 13.5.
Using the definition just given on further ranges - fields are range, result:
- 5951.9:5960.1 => 13.8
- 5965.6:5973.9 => 14.2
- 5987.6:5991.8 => 13.2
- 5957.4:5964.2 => 14.1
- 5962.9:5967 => 14.3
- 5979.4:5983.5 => 13.9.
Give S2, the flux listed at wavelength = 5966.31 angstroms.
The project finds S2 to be 14.7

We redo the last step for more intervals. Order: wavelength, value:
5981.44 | 13.9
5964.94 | 14.5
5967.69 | 14.7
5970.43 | 14.5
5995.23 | 13.9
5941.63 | 14.2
